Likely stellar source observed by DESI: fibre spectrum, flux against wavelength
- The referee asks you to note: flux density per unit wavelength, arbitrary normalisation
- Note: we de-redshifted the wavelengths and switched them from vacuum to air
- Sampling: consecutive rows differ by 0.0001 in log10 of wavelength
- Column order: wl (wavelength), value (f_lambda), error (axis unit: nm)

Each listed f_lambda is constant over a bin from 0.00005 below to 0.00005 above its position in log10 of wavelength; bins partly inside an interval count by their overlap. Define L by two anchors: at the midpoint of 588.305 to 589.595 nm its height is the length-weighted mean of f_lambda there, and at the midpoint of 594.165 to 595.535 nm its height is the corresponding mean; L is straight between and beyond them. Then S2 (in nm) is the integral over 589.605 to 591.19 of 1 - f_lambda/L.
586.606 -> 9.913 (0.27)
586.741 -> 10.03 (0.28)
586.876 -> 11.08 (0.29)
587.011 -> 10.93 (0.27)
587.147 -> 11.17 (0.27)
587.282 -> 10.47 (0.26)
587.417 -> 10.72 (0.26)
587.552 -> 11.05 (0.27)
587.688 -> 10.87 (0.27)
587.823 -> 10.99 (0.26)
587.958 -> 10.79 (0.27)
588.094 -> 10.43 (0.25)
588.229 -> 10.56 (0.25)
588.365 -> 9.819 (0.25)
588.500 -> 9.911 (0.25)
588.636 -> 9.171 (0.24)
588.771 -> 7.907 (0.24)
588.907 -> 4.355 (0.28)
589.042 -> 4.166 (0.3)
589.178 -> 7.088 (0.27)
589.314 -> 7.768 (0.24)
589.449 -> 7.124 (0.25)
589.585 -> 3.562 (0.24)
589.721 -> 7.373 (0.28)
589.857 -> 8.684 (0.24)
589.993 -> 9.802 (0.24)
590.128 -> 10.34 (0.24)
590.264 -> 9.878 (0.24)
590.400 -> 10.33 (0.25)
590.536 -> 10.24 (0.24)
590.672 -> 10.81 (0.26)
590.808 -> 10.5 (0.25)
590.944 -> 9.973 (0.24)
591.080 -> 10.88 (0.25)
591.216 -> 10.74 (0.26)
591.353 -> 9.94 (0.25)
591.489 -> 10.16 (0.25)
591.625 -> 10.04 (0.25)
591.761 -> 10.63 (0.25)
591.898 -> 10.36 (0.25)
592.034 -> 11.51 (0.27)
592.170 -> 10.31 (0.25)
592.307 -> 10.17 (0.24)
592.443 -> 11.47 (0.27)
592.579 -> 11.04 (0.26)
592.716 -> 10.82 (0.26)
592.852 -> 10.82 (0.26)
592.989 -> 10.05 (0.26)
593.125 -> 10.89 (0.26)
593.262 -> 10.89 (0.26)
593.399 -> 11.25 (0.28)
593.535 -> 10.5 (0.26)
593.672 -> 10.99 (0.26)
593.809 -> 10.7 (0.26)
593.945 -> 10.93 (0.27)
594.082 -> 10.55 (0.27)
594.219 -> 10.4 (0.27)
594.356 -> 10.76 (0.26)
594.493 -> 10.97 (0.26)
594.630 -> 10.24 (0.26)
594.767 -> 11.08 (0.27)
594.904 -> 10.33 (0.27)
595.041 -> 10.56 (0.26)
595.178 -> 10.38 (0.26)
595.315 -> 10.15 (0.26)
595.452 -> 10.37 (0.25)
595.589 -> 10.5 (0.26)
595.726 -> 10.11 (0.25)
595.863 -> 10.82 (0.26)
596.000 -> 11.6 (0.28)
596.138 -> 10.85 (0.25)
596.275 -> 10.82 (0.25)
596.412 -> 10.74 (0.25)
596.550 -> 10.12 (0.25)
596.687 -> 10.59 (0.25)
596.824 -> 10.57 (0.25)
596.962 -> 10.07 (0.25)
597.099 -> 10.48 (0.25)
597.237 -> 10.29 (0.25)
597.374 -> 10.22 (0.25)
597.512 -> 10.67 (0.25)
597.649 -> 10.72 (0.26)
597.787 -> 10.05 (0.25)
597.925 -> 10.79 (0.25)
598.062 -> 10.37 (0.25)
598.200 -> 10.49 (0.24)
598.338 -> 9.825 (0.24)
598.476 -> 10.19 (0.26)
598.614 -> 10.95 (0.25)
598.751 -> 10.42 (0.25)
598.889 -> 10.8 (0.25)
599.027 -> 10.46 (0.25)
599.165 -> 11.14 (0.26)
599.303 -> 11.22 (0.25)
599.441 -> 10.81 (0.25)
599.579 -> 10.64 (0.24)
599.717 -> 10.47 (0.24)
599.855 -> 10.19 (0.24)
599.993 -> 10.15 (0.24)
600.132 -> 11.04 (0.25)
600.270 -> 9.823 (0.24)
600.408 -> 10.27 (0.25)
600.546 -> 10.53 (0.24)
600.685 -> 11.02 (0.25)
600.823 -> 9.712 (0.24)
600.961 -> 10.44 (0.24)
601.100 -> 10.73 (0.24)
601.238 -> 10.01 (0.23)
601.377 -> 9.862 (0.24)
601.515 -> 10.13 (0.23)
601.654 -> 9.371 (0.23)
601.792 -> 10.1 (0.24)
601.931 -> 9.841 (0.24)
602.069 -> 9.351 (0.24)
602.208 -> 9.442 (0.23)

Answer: -0.33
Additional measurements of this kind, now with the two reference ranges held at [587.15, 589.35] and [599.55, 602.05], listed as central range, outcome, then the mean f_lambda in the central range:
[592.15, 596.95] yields -0.470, 10.7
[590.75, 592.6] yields -0.206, 10.5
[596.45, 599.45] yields -0.156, 10.5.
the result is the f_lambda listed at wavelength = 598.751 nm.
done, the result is 10.42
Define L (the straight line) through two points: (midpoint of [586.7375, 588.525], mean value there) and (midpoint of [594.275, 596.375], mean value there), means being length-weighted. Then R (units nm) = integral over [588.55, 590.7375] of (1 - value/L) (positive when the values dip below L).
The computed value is 0.535 nm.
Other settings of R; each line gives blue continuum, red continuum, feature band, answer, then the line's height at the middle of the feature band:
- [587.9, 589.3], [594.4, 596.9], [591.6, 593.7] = -0.238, 9.65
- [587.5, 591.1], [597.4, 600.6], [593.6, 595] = -0.129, 9.79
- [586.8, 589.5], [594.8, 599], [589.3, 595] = -0.165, 9.87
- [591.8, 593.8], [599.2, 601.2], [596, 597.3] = 0.009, 10.6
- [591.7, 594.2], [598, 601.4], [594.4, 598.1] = 0.028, 10.6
